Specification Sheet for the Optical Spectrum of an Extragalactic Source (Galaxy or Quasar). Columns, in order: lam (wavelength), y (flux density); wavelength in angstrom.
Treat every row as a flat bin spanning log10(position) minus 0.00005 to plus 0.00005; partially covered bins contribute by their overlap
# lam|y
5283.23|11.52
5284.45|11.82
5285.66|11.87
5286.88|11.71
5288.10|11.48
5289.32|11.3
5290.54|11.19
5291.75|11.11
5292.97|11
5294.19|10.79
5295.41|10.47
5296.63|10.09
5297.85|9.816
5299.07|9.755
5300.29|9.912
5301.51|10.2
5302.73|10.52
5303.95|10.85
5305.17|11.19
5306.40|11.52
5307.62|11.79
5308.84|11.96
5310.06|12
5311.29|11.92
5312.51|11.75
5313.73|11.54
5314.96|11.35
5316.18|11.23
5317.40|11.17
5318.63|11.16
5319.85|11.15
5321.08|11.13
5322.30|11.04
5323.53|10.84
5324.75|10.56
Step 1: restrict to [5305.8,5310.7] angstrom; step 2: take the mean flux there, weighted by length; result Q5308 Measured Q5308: 11.8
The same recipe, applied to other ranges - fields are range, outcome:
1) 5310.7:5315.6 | 11.6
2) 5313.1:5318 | 11.3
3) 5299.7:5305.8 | 10.5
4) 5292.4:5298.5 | 10.4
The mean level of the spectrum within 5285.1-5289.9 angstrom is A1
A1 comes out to 11.6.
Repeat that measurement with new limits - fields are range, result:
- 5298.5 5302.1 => 9.96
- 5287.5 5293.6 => 11.2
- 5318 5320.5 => 11.1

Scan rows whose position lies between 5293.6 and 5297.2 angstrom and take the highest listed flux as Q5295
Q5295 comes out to 10.79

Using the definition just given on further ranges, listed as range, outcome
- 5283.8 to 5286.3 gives 11.87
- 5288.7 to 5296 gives 11.3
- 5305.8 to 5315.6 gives 12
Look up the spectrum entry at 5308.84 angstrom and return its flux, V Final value 11.96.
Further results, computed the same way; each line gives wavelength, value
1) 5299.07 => 9.755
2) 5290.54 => 11.19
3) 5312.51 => 11.75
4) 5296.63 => 10.09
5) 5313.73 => 11.54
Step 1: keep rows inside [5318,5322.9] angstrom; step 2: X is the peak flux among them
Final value 11.16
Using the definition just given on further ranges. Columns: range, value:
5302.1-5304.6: 10.85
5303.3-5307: 11.52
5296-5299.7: 10.09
